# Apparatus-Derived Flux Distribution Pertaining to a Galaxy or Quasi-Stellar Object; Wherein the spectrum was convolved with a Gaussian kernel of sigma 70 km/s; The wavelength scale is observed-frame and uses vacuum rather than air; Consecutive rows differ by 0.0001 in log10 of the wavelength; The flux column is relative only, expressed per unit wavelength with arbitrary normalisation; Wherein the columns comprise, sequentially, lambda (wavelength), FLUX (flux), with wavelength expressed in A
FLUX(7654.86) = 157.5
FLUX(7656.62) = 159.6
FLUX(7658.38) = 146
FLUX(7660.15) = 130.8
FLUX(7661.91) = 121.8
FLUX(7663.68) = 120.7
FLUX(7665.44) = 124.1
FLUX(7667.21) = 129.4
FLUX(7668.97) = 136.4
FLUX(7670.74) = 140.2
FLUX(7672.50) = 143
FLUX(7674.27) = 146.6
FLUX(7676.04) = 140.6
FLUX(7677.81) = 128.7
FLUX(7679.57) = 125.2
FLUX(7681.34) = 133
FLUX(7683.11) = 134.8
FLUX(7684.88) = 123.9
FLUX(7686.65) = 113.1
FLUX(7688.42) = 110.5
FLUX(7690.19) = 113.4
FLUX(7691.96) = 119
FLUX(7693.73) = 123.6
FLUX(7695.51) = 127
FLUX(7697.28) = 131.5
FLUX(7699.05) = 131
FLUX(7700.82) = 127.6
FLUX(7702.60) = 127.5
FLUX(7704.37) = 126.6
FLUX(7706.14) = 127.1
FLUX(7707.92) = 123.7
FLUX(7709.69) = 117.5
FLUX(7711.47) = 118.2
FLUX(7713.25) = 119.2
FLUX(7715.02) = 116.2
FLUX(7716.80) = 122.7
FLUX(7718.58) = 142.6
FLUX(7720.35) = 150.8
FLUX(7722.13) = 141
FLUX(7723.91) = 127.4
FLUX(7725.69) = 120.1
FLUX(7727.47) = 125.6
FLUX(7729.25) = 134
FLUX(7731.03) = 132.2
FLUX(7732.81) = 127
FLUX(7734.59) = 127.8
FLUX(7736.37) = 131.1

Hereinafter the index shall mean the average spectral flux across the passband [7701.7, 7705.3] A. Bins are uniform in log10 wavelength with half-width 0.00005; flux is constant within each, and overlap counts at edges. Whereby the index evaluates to 127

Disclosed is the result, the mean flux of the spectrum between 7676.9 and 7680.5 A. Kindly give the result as 127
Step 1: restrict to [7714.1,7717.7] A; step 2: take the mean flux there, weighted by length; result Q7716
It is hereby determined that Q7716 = 120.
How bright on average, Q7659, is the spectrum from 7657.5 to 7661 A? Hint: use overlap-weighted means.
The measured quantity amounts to 138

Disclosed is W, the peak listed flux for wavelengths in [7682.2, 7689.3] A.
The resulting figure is 134.8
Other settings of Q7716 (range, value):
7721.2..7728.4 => 129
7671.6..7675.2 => 145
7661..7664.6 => 121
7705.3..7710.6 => 123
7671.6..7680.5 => 137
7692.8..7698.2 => 127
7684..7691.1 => 115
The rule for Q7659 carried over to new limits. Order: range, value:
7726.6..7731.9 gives 131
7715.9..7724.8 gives 137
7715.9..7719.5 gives 133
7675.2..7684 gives 132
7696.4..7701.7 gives 130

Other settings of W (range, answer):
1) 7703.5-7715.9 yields 127.1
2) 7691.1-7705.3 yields 131.5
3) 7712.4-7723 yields 150.8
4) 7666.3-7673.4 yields 143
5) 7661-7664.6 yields 121.8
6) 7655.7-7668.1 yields 159.6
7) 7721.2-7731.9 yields 141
